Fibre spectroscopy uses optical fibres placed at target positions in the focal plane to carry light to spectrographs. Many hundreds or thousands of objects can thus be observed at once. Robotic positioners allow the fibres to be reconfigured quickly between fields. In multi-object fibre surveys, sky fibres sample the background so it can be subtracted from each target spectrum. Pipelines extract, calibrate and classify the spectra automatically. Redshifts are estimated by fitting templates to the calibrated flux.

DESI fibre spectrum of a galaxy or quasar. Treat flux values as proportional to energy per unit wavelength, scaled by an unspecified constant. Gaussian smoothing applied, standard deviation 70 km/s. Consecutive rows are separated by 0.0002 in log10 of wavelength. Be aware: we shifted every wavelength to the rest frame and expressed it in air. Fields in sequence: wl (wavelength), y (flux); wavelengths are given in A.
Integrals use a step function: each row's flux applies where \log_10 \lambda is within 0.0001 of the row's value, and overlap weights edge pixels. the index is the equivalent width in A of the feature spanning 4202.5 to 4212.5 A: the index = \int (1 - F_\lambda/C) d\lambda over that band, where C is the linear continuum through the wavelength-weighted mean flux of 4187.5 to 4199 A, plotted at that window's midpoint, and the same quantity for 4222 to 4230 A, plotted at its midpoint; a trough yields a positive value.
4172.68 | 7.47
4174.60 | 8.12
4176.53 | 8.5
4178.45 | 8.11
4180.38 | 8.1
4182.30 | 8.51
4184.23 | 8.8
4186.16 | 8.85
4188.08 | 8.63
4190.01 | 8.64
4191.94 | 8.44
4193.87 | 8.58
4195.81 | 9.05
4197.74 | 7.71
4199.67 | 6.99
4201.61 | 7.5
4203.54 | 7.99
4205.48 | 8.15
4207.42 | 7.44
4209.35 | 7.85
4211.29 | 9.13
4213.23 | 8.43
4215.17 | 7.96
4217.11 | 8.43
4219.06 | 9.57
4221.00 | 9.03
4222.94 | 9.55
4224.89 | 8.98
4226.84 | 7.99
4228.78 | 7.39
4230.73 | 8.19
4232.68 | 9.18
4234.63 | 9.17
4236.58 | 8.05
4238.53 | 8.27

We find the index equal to 0.4 A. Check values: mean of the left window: 8.46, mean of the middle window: 8.12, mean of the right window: 8.46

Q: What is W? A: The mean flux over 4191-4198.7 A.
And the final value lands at 8.44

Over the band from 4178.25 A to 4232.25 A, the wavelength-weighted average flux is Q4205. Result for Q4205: 8.37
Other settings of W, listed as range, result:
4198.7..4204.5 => 7.5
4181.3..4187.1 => 8.71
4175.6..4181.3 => 8.23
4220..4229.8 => 8.59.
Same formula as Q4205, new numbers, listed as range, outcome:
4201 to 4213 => 8.06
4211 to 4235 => 8.67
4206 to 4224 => 8.59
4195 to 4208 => 7.83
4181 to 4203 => 8.33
